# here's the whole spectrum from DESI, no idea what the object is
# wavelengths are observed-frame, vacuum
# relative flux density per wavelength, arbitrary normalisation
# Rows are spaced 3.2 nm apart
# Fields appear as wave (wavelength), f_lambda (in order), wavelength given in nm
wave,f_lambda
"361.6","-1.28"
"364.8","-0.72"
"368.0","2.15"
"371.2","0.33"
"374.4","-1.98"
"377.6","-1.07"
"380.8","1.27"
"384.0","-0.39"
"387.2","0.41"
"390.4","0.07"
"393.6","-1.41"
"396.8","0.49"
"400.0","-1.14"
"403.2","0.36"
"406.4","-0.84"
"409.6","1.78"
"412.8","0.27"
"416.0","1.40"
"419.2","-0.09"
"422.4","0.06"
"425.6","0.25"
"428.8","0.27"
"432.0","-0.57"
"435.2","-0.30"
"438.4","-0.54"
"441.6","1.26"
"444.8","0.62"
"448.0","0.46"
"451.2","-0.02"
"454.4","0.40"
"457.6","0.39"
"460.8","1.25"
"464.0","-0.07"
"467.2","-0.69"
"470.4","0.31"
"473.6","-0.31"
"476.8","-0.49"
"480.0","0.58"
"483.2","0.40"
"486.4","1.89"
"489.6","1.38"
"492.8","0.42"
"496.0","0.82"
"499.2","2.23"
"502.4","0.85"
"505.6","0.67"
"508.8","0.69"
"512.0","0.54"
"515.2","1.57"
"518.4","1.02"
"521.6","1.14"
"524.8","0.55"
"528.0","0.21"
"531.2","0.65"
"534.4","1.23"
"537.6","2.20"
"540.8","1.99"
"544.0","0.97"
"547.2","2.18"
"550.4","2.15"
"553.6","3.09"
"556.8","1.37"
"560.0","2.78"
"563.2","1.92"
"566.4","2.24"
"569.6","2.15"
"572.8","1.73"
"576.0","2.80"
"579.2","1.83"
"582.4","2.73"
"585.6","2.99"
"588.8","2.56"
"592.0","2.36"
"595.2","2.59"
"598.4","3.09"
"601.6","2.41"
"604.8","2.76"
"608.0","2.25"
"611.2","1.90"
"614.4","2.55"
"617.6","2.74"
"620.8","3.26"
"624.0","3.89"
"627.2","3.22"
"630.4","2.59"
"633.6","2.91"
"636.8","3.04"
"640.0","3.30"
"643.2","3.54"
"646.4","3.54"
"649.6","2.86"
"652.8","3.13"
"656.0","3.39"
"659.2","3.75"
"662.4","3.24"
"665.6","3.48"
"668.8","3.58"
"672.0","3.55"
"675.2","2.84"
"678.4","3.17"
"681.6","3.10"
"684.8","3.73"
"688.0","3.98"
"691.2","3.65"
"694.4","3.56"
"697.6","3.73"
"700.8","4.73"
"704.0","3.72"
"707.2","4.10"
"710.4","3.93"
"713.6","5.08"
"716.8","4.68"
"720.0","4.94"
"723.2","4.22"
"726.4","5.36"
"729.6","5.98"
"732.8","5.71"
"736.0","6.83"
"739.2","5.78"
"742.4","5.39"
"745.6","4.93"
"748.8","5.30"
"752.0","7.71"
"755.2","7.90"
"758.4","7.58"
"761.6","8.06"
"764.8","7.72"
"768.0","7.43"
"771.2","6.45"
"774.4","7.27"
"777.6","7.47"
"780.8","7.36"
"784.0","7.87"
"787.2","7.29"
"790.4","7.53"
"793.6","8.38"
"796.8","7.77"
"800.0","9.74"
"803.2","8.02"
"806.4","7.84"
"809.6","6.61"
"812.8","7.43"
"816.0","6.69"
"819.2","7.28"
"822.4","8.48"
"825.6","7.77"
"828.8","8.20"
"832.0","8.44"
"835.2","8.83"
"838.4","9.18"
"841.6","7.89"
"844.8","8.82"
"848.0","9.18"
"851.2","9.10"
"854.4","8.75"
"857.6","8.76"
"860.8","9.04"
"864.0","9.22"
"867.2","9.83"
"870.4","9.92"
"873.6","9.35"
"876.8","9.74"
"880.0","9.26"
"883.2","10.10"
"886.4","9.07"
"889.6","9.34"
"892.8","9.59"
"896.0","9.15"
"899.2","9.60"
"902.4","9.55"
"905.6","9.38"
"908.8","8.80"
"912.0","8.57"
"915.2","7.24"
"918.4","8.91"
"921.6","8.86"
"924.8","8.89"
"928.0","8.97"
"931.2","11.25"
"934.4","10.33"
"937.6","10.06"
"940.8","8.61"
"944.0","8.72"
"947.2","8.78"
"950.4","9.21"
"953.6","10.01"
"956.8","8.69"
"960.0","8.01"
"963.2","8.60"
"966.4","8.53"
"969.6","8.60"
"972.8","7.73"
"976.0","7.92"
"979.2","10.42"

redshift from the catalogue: 0.883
